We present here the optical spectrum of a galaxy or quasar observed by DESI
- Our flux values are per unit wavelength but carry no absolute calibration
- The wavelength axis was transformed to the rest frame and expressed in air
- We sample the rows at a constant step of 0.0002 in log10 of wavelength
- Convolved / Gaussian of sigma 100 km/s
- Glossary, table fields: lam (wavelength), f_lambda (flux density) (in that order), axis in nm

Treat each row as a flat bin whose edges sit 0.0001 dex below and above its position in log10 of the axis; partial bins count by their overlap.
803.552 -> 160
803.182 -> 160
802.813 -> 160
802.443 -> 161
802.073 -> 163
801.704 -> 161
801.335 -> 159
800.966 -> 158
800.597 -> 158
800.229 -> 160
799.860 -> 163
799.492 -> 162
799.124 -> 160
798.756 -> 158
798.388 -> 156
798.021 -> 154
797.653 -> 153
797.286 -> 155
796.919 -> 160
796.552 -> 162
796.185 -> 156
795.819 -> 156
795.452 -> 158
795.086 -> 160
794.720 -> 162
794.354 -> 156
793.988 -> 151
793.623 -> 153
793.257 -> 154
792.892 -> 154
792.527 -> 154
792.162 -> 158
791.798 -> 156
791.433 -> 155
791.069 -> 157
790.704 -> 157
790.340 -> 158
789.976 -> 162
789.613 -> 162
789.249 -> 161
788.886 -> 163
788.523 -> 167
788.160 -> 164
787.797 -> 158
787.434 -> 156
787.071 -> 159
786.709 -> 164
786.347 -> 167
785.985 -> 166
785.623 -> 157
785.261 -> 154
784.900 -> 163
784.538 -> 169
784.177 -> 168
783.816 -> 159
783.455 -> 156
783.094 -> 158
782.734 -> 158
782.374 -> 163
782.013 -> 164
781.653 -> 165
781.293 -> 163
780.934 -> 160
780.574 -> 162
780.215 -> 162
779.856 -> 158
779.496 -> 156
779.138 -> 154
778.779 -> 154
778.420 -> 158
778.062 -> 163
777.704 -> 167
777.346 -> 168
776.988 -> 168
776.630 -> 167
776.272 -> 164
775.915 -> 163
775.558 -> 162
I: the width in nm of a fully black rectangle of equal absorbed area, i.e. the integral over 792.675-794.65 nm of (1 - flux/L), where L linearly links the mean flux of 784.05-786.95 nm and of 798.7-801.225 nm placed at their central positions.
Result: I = 0.09 nm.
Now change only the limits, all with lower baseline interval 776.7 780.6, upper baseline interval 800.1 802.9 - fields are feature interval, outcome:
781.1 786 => -0.02 nm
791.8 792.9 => 0.03 nm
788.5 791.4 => 0.01 nm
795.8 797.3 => 0.02 nm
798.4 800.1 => 0.00 nm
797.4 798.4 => 0.04 nm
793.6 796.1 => 0.05 nm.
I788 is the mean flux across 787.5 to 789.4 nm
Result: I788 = 162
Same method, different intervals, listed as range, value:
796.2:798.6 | 157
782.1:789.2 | 162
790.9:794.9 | 155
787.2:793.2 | 159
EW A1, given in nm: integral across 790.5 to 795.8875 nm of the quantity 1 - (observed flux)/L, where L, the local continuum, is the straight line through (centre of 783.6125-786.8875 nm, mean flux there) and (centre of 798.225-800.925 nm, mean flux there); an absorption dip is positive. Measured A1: 0.17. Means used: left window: 163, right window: 160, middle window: 156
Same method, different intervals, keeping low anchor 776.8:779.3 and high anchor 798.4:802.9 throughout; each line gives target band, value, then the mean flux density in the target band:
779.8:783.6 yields 0.01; 161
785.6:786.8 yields -0.02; 164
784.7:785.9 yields 0.02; 159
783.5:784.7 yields -0.02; 164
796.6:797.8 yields 0.03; 157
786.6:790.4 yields -0.01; 161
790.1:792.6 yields 0.06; 157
